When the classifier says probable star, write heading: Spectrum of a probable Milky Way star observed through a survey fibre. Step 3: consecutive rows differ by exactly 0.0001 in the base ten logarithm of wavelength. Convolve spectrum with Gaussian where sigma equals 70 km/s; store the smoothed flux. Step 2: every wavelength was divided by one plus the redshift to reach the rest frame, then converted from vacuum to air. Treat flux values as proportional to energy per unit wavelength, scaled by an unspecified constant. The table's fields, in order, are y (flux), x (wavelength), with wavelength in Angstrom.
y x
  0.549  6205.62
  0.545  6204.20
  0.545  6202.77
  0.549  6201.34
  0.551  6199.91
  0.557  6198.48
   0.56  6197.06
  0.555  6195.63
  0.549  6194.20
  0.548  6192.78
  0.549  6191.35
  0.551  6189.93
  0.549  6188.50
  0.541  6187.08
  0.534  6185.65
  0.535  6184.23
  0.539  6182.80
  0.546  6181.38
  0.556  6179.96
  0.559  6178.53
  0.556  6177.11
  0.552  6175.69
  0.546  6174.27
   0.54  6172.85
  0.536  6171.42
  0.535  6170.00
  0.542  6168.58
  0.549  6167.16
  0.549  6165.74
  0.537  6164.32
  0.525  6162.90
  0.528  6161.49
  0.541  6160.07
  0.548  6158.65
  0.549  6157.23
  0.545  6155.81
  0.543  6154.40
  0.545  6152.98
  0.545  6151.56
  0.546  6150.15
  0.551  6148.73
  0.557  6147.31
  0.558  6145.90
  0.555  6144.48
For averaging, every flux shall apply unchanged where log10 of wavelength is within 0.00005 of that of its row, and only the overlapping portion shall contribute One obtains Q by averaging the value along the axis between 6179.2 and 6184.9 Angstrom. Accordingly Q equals 0.544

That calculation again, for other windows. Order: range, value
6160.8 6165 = 0.531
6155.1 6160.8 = 0.546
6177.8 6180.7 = 0.557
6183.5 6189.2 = 0.539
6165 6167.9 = 0.549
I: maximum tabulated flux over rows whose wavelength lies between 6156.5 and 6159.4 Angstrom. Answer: 0.549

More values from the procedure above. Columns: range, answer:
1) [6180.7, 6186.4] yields 0.546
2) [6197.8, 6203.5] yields 0.557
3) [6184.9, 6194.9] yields 0.551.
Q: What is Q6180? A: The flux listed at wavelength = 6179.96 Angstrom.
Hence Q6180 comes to 0.556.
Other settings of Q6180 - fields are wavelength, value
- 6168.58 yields 0.542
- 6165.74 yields 0.549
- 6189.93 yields 0.551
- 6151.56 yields 0.545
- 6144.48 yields 0.555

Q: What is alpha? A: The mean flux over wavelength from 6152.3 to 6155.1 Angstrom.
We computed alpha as 0.543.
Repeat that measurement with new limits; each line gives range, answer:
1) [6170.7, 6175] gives 0.54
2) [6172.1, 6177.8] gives 0.548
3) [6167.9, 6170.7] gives 0.539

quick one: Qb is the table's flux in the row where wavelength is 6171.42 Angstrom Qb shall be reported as 0.536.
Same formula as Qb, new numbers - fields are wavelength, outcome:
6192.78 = 0.548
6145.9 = 0.558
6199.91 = 0.551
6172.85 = 0.54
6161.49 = 0.528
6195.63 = 0.555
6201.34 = 0.549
